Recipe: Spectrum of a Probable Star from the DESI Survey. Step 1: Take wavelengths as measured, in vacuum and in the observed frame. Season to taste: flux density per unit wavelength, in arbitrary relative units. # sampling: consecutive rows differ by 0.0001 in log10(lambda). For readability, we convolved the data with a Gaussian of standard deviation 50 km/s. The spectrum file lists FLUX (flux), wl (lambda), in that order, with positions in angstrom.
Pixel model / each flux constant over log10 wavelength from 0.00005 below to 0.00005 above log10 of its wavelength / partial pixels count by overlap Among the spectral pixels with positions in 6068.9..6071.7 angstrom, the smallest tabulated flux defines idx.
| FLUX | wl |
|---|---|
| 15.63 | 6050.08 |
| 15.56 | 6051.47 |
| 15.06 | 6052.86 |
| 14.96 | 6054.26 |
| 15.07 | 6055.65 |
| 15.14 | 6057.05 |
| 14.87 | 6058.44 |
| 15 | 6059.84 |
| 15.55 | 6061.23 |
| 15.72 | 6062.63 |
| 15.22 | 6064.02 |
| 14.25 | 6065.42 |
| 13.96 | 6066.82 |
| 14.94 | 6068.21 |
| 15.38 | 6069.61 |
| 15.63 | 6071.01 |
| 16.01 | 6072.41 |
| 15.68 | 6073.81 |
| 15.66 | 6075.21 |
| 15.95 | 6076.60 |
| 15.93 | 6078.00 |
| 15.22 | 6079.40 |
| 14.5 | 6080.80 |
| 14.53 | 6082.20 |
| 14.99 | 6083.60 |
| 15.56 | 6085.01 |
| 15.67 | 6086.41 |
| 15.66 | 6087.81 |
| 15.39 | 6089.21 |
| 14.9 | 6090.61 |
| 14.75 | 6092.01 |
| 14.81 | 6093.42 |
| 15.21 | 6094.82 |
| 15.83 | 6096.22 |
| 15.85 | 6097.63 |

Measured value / 15.38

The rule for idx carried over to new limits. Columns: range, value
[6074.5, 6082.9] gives 14.5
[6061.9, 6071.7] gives 13.96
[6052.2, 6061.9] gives 14.87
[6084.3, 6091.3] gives 14.9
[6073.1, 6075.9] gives 15.66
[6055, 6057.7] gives 15.07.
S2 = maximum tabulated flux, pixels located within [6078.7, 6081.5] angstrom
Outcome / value 15.22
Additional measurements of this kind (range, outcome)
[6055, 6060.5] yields 15.14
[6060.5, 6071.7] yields 15.72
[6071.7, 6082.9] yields 16.01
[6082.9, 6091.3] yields 15.67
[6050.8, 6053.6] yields 15.56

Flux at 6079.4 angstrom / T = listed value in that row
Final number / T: 15.22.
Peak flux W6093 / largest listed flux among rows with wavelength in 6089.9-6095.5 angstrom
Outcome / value 15.21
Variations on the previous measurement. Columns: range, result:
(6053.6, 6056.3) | 15.07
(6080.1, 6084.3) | 14.99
